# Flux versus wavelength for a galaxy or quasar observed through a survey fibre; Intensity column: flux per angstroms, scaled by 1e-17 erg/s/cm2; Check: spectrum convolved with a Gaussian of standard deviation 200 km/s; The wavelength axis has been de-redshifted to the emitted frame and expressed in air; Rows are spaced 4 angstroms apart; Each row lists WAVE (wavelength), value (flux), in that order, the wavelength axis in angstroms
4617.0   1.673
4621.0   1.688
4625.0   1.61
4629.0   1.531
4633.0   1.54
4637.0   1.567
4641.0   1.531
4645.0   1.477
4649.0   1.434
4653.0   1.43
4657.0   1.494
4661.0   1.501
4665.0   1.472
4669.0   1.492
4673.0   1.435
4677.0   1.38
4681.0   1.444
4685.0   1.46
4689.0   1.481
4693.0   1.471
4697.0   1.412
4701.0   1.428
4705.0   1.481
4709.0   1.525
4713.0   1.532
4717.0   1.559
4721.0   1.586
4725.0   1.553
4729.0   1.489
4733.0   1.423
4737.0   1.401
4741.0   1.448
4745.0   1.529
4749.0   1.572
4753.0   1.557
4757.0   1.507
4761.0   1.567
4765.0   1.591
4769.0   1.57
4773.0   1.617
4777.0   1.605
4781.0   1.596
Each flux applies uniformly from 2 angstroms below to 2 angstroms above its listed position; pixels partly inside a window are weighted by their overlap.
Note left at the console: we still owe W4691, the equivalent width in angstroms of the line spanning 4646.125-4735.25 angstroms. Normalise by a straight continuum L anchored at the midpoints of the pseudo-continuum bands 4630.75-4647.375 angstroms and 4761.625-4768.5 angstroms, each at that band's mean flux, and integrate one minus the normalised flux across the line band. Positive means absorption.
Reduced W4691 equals 4.2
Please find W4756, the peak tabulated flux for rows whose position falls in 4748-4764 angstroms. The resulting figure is 1.572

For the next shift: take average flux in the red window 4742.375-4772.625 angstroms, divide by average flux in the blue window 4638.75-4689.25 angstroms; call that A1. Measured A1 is 1.06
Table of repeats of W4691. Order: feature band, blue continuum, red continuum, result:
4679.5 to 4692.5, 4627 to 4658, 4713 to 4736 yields 0.4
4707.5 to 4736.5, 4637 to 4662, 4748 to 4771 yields 0.3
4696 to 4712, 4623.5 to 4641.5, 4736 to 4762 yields 0.6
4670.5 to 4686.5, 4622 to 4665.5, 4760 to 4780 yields 1.1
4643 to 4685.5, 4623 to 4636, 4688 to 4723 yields 2.1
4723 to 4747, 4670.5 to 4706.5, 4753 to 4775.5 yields 0.7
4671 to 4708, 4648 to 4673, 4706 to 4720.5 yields 1.5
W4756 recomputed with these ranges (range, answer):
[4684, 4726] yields 1.586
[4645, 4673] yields 1.501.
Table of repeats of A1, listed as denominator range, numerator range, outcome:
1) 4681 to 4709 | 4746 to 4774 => 1.07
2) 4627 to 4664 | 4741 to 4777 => 1.04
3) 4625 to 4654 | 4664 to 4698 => 0.96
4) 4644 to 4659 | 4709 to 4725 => 1.07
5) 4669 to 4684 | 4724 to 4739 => 1.02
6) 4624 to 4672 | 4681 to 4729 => 1.00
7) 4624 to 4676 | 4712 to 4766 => 1.02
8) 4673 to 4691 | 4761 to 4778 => 1.11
